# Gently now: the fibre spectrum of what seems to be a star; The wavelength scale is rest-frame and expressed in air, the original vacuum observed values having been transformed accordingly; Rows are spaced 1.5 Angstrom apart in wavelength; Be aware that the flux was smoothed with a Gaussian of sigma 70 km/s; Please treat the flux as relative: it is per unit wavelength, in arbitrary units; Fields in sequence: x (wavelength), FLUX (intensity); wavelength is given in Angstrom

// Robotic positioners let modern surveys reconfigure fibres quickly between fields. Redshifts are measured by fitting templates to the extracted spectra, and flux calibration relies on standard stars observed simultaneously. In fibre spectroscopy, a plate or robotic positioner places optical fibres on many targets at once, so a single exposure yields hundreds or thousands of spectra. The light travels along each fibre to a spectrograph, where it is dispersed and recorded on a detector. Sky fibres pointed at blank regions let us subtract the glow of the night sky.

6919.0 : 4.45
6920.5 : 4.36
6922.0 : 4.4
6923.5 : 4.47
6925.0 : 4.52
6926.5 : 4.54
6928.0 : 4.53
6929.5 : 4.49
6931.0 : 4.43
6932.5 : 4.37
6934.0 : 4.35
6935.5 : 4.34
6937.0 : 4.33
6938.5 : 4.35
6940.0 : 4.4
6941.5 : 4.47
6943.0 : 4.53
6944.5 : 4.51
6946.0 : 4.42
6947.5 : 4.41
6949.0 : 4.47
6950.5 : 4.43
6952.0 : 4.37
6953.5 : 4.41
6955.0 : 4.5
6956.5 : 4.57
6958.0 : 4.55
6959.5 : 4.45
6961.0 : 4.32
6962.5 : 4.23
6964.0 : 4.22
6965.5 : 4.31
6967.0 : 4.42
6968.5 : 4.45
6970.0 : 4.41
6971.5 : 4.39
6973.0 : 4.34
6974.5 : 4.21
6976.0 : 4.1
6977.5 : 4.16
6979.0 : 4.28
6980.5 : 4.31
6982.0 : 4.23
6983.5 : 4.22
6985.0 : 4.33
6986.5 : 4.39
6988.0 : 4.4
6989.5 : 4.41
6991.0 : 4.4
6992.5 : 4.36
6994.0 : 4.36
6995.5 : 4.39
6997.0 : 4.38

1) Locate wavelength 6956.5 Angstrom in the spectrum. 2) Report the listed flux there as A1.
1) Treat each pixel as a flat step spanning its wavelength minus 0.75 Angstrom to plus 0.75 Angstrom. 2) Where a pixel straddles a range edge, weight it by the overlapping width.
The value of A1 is 4.57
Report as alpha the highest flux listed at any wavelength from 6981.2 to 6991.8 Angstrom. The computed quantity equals 4.41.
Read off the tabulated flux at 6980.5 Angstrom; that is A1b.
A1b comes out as 4.31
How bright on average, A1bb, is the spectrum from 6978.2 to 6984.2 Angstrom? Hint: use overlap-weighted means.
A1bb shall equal 4.26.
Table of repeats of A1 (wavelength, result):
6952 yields 4.37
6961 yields 4.32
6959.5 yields 4.45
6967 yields 4.42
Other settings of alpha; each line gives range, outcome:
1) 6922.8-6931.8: 4.54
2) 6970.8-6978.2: 4.39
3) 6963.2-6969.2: 4.45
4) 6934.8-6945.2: 4.53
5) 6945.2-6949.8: 4.47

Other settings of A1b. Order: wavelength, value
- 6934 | 4.35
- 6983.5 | 4.22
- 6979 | 4.28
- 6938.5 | 4.35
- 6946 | 4.42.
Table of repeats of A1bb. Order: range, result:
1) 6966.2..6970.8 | 4.42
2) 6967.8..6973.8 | 4.4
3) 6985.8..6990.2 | 4.4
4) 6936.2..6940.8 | 4.36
